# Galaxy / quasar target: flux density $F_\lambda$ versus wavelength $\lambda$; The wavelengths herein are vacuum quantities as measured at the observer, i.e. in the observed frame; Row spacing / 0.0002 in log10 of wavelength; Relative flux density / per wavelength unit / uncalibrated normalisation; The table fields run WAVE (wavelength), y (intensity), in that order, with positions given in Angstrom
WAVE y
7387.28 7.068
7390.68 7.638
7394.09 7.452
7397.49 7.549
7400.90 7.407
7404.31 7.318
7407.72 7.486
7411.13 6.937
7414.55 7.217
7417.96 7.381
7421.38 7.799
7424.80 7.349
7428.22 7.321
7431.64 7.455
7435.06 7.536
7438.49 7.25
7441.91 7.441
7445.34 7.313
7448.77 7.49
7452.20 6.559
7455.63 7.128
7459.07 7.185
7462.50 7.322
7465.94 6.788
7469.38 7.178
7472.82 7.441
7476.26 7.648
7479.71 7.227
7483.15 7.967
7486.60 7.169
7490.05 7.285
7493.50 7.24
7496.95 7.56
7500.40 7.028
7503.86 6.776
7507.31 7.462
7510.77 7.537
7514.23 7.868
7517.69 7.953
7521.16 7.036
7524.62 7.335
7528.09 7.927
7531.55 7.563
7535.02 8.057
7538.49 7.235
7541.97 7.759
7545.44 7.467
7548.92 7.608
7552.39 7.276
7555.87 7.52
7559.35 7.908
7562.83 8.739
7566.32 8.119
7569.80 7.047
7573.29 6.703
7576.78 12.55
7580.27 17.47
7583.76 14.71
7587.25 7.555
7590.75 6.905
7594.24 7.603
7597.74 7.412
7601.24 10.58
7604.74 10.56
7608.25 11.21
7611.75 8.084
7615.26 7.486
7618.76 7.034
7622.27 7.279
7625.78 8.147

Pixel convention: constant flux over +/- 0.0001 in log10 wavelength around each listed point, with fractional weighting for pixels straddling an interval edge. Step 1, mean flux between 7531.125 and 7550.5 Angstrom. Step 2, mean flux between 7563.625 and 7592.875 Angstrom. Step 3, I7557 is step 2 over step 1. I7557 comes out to 1.32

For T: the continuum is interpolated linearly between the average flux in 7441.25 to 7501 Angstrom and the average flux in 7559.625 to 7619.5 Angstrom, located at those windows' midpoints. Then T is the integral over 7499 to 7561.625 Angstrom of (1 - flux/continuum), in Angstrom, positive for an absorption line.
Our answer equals 6.0 Angstrom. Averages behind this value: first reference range 7.28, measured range 7.53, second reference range 9.4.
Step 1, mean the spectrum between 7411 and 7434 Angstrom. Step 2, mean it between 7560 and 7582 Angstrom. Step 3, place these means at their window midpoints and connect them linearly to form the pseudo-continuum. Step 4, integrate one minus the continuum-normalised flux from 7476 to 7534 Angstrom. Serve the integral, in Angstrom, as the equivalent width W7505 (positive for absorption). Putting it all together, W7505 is 9.1 Angstrom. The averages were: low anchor 7.38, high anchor 9.99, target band 7.45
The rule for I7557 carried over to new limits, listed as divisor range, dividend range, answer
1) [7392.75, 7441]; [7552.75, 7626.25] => 1.23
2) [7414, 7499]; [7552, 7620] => 1.25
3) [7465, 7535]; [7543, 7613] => 1.23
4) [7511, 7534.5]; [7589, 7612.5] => 1.17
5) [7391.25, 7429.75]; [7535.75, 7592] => 1.21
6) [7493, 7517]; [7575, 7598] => 1.46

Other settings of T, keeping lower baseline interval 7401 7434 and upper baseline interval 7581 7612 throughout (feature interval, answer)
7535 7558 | 3.91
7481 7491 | 0.96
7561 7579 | 1.01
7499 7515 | 2.33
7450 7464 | 1.47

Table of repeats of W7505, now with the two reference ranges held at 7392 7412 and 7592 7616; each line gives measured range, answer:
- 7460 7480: 1.7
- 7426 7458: 1.8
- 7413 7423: 0.1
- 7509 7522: 1.0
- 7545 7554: 1.2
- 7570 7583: -4.5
